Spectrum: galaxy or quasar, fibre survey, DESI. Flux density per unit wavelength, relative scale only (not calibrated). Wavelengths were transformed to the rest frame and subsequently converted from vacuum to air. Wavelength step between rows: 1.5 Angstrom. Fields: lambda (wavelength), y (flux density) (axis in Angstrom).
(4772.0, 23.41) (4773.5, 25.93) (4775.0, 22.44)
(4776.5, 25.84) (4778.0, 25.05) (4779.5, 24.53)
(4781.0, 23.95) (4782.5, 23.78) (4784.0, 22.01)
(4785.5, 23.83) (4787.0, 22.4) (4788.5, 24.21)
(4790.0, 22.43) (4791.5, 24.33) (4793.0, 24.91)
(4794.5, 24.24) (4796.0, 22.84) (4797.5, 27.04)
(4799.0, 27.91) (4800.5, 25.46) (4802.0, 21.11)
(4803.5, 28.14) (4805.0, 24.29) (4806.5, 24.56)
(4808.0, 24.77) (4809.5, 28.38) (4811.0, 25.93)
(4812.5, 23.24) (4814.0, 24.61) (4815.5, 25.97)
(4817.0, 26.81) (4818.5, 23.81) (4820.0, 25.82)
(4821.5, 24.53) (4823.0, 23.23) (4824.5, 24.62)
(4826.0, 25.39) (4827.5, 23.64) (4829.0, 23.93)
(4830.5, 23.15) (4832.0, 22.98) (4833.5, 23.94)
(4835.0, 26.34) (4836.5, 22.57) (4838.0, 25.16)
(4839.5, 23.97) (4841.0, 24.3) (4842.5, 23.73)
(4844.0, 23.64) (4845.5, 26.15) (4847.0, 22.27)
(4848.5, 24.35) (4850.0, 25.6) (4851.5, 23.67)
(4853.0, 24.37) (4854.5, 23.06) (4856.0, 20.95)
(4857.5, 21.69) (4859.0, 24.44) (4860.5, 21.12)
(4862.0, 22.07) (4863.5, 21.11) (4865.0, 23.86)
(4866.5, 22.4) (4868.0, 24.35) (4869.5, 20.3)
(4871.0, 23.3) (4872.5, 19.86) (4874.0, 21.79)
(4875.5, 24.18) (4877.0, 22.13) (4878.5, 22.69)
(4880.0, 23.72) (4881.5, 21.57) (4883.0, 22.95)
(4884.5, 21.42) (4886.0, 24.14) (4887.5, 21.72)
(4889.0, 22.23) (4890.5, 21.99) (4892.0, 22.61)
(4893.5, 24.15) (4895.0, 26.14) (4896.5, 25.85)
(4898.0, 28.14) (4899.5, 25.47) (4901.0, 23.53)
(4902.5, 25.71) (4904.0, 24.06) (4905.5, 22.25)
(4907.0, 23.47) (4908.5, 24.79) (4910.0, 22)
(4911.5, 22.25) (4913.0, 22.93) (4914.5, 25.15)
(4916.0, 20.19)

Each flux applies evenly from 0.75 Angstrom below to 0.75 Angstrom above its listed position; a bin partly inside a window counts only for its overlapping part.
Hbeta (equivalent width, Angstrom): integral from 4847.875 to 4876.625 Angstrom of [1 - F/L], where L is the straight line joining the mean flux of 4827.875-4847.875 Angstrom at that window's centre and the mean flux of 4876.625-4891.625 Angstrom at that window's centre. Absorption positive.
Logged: 0.56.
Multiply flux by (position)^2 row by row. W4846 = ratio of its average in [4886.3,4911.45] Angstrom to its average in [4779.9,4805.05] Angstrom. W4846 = 1.0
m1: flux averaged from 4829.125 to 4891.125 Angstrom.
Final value 23.1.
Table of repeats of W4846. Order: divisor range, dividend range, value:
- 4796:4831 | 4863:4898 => 0.94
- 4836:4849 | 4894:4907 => 1.07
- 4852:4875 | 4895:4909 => 1.13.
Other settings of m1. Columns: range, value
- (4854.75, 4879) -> 22.3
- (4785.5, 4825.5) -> 24.8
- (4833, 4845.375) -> 24.3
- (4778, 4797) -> 23.7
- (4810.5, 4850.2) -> 24.4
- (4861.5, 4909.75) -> 23.2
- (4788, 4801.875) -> 24.7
